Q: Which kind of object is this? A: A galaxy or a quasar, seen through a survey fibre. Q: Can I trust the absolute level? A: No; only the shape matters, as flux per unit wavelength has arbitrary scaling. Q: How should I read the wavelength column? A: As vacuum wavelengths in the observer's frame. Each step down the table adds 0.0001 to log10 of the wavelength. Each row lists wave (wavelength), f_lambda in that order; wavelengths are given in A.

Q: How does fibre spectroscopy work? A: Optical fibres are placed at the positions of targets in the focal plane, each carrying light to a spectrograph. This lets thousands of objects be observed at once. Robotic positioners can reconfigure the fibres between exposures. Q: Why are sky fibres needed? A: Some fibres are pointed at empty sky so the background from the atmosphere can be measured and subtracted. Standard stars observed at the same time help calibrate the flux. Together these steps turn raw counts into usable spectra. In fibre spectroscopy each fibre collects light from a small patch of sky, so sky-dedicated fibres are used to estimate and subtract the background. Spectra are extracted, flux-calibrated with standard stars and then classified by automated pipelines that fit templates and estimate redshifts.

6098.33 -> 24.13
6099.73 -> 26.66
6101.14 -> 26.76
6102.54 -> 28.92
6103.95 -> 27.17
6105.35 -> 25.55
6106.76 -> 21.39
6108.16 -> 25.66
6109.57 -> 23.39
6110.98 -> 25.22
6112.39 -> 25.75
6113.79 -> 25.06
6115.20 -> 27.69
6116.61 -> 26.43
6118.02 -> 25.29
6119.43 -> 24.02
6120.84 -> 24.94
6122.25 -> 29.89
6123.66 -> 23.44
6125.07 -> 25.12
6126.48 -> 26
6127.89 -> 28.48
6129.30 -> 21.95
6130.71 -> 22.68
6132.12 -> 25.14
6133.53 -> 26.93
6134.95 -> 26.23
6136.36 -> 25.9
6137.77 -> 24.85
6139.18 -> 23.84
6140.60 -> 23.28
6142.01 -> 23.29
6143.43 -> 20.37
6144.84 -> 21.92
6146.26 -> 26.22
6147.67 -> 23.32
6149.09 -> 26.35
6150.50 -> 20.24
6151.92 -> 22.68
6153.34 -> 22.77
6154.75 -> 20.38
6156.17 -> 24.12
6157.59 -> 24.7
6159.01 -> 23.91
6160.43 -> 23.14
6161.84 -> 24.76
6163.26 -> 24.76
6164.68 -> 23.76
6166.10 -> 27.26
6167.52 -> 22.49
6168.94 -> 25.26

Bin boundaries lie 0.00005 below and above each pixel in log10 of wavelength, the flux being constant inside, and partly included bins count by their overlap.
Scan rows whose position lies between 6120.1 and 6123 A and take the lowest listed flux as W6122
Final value 24.94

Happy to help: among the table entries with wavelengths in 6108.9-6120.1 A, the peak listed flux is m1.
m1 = 27.69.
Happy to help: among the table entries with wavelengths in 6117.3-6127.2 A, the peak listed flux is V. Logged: 29.89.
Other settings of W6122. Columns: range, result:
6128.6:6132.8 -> 21.95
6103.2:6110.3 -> 21.39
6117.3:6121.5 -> 24.02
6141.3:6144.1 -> 20.37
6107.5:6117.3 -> 23.39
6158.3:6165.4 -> 23.14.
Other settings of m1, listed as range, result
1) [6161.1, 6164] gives 24.76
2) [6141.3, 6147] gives 26.22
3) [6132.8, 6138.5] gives 26.93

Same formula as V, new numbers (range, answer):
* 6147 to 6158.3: 26.35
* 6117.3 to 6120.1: 25.29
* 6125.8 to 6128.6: 28.48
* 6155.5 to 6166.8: 27.26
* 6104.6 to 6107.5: 25.55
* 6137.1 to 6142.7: 24.85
